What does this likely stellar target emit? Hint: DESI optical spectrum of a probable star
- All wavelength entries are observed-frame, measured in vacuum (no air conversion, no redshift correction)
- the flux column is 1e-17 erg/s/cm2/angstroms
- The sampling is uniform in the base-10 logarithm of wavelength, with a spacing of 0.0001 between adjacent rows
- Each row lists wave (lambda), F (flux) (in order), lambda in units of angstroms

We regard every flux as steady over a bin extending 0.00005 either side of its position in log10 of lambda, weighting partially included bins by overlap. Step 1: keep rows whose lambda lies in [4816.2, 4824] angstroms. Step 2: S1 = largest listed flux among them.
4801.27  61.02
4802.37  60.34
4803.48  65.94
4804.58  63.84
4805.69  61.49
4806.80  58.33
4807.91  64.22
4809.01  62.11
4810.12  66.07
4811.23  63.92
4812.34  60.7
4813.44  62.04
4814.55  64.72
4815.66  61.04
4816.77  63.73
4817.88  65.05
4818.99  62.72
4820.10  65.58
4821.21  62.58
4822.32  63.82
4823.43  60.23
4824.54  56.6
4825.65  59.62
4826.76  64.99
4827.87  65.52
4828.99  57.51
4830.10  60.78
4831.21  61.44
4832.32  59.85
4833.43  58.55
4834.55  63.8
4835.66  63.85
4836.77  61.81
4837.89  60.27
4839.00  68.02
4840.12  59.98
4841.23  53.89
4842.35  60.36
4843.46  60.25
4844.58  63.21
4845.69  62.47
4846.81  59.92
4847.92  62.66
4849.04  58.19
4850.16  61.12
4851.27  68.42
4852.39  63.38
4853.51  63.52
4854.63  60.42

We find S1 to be 65.58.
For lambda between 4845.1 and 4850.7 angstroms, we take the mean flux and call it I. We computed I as 60.9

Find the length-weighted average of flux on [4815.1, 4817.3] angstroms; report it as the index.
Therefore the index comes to 62.3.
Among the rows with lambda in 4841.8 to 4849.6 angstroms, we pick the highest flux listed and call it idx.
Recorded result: 63.21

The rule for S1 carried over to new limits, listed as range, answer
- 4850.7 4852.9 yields 68.42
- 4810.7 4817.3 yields 64.72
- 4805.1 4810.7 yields 66.07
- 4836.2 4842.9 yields 68.02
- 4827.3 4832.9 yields 65.52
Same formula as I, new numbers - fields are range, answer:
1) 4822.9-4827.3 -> 60.4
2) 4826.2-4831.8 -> 62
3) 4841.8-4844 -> 60.4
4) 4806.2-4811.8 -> 62.8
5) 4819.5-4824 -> 63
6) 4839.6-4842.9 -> 58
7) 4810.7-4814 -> 62.3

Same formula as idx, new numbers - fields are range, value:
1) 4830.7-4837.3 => 63.85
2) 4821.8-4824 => 63.82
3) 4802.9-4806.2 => 65.94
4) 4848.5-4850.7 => 61.12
